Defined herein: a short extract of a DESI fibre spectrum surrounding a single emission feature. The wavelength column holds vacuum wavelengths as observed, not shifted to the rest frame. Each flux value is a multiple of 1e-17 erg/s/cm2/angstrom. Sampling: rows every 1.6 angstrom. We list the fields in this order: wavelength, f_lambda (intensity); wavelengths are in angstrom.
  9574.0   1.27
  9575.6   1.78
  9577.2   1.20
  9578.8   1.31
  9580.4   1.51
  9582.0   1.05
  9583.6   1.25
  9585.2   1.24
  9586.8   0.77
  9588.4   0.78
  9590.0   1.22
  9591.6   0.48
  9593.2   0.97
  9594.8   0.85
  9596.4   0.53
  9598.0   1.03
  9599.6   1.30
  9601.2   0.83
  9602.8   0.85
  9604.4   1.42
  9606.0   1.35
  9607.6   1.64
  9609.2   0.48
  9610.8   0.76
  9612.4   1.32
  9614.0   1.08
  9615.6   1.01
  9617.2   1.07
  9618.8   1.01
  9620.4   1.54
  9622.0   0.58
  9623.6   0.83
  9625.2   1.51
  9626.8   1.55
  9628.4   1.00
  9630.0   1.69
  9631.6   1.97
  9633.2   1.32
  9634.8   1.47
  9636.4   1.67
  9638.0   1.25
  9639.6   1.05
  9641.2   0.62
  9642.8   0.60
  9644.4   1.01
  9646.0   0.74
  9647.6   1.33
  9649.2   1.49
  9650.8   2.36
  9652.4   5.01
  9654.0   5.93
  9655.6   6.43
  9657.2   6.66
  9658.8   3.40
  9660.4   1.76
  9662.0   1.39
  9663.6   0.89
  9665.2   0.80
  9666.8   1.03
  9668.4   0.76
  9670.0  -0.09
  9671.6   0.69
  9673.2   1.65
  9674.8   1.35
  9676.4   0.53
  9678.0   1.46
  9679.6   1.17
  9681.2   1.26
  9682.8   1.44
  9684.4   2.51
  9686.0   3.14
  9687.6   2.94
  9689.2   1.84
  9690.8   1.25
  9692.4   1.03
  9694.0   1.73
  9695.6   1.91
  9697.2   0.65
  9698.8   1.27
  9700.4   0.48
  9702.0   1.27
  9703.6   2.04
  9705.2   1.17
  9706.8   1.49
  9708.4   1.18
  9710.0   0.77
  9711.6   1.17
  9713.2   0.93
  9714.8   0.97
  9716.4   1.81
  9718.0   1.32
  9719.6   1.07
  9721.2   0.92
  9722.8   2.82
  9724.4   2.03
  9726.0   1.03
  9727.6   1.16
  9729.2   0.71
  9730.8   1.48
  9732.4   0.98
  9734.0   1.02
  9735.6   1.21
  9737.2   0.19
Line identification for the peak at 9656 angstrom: H-alpha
